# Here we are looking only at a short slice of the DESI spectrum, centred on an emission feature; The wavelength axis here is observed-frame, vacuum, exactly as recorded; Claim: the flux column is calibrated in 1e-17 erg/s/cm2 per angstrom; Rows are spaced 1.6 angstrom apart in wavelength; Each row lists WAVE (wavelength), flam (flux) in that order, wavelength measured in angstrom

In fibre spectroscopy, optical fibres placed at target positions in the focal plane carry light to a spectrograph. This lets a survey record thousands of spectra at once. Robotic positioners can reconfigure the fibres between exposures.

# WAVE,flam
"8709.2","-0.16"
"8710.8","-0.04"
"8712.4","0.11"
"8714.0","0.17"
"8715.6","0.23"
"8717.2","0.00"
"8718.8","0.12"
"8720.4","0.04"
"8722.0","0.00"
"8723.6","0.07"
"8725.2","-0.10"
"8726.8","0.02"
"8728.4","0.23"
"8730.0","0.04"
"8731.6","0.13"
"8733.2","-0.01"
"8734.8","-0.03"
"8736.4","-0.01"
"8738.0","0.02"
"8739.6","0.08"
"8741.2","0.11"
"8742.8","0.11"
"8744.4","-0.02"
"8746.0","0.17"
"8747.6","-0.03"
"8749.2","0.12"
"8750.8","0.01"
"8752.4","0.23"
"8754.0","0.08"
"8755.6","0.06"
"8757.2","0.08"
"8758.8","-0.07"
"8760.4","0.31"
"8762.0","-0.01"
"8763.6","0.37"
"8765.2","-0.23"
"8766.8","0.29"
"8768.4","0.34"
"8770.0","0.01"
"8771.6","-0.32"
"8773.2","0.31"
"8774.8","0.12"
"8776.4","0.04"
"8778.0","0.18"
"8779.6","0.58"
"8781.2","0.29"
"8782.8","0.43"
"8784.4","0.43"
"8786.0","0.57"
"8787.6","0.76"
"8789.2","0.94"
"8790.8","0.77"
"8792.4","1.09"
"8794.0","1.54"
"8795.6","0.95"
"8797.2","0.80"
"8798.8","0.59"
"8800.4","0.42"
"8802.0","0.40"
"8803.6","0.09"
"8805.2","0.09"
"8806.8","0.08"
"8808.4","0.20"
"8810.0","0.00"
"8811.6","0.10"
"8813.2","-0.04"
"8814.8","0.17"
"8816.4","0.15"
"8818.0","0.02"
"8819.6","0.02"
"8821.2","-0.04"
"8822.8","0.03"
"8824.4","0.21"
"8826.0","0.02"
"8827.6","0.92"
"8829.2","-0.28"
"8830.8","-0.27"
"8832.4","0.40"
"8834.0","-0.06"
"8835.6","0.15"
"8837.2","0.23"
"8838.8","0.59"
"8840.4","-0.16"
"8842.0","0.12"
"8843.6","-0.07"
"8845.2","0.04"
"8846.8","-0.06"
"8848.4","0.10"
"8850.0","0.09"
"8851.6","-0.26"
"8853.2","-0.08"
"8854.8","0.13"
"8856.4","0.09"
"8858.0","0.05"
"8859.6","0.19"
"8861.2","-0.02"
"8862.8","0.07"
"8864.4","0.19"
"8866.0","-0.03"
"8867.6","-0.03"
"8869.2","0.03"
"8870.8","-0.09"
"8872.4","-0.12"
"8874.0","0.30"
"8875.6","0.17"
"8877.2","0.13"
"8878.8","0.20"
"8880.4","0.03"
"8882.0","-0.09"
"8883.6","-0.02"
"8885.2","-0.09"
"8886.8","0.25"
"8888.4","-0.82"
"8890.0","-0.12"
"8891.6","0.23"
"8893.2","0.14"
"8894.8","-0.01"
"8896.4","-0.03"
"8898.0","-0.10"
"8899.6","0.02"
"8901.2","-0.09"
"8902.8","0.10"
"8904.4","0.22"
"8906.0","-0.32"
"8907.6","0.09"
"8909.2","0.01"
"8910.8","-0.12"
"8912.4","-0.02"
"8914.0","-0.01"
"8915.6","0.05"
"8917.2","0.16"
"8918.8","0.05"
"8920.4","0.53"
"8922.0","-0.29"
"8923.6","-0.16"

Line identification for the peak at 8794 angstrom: [O II] 3727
